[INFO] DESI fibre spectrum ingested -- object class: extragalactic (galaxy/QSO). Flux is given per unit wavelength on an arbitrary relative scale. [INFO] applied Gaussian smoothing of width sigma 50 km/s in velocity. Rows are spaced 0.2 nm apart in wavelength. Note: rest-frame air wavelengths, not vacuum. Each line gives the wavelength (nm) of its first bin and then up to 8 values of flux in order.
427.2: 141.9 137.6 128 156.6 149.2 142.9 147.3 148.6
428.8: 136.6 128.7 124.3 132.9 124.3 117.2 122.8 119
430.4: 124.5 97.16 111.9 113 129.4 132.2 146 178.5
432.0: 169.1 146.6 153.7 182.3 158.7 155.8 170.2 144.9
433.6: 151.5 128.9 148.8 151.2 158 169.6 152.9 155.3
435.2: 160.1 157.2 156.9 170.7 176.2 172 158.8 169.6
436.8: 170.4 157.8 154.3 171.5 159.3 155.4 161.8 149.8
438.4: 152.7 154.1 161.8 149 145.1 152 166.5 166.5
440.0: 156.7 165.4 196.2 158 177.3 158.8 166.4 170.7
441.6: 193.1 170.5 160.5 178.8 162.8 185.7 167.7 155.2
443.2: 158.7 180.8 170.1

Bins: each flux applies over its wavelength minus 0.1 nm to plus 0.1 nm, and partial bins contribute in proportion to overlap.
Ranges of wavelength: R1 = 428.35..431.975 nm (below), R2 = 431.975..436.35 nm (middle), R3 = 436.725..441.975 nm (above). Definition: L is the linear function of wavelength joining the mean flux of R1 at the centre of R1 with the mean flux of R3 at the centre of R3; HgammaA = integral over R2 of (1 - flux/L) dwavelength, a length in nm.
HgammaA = -0.42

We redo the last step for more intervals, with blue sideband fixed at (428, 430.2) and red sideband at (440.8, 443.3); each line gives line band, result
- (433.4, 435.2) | -0.06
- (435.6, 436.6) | -0.10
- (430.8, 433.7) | -0.19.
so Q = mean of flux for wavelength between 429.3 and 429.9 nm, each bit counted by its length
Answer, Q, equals 125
